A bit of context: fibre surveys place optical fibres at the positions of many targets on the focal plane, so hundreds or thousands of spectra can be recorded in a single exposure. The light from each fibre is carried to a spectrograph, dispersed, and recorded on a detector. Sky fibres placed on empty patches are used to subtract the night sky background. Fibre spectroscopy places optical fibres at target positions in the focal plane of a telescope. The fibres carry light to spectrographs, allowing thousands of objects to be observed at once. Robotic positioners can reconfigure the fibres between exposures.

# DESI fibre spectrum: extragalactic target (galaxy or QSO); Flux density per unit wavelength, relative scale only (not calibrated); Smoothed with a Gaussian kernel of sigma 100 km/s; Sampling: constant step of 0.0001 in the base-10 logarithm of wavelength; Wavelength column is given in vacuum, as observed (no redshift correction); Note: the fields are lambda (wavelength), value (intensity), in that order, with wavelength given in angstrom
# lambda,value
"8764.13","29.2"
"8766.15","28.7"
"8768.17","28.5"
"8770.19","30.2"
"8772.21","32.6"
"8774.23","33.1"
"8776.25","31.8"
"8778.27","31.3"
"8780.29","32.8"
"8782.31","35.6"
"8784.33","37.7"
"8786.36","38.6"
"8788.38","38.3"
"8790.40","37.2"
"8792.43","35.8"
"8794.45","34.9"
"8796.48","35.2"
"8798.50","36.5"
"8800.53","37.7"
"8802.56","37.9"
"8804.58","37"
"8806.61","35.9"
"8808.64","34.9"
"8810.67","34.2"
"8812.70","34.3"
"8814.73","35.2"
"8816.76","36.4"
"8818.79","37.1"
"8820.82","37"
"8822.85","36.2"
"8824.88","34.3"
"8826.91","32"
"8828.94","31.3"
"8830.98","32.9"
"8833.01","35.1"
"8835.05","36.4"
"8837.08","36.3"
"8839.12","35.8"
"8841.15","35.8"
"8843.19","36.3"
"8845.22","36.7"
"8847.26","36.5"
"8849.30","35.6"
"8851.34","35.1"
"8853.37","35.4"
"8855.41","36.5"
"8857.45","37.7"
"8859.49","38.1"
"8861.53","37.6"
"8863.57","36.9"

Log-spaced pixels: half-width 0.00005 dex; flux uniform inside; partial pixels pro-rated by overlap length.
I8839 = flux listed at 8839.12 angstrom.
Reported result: 35.8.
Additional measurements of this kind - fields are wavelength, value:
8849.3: 35.6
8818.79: 37.1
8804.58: 37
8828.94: 31.3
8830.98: 32.9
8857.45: 37.7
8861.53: 37.6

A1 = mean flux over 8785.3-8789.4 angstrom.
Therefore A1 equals 38.4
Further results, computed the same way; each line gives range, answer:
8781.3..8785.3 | 36.7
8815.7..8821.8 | 36.8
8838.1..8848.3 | 36.2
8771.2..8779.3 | 32.2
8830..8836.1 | 34.8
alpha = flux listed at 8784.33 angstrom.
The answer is 37.7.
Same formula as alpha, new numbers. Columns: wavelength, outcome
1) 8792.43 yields 35.8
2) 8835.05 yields 36.4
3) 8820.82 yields 37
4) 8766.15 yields 28.7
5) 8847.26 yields 36.5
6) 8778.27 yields 31.3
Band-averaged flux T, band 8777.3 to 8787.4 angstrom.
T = 35.2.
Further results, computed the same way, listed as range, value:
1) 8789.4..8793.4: 36.5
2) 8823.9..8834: 33.1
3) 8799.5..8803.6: 37.8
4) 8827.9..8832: 32.1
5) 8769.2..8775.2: 32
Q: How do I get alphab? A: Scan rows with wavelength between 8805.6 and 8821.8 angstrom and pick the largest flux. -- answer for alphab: 37.1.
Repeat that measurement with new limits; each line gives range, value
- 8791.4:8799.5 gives 36.5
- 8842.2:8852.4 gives 36.7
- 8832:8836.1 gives 36.4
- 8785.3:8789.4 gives 38.6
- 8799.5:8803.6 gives 37.9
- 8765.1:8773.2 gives 32.6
